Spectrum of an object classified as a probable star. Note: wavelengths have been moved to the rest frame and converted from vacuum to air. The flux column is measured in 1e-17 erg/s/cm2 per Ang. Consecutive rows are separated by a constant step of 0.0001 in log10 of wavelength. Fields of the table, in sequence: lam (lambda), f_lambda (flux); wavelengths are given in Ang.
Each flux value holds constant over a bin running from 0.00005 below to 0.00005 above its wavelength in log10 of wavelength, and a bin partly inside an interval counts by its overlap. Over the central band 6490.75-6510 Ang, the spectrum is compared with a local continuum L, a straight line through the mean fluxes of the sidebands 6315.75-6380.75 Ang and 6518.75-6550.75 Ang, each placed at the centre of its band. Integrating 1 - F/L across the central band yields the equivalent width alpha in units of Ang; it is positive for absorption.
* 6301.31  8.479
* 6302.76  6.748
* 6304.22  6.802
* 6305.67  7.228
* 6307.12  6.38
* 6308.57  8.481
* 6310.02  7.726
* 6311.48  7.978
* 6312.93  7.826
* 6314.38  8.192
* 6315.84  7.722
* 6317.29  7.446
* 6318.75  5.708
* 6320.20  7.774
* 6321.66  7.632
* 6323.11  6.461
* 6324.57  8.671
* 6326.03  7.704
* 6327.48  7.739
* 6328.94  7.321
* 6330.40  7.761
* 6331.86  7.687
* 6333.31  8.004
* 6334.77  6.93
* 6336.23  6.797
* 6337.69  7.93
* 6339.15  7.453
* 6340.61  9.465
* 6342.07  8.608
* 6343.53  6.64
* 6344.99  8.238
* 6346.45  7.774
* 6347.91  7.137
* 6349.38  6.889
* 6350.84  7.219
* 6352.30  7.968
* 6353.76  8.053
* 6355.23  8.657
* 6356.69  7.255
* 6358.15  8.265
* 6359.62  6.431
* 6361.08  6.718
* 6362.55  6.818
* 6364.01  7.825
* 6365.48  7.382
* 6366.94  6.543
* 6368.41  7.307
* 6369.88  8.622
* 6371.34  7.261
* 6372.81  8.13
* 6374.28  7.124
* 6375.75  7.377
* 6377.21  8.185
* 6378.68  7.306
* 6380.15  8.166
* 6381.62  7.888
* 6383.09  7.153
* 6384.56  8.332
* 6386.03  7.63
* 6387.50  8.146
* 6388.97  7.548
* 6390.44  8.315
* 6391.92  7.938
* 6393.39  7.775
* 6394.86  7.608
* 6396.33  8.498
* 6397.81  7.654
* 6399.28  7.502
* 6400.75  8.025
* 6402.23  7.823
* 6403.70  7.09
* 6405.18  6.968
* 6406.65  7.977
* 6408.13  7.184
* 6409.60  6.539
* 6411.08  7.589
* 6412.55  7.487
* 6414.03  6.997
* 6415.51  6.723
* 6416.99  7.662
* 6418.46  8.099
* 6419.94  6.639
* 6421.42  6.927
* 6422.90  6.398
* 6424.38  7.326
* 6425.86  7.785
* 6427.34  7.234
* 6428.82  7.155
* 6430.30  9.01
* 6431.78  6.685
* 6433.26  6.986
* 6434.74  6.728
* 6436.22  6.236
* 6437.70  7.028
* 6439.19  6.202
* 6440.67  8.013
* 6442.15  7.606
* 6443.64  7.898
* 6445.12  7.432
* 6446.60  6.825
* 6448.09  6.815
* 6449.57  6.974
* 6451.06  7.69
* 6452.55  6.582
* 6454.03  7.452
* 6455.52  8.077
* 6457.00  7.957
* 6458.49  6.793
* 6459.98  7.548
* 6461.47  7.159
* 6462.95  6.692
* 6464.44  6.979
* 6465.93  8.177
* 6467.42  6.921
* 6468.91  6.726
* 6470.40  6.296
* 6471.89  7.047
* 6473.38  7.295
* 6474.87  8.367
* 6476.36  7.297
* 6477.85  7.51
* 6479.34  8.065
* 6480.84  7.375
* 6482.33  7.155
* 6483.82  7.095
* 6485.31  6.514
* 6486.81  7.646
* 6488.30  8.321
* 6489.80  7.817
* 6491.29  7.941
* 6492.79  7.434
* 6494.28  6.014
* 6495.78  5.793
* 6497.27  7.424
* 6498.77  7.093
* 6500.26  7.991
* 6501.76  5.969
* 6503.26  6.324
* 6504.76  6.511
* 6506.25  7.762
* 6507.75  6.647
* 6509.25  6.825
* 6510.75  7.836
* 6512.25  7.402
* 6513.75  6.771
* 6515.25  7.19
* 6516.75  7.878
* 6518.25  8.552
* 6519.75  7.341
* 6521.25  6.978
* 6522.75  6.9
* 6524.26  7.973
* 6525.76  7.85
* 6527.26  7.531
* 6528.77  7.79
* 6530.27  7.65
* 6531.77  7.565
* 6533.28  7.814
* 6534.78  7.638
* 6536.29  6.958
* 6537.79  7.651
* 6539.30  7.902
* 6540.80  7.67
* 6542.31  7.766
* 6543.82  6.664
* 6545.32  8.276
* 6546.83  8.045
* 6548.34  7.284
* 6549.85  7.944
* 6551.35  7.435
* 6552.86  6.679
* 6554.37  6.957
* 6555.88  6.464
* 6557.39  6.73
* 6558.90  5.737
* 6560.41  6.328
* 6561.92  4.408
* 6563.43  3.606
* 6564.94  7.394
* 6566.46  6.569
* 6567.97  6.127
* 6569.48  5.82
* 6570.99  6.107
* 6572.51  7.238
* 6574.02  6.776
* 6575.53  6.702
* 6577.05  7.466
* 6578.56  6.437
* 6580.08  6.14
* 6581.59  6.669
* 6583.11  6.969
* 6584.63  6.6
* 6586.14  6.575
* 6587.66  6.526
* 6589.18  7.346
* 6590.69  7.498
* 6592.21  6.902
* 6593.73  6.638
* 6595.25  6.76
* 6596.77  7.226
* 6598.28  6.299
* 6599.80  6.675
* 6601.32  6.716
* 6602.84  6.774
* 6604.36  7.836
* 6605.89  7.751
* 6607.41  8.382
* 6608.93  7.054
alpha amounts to 1.8 Ang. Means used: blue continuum 7.56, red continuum 7.59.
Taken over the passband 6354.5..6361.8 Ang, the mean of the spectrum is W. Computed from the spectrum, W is 7.47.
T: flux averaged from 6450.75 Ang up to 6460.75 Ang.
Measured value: 7.43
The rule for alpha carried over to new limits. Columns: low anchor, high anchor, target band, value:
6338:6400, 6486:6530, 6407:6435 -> 1.13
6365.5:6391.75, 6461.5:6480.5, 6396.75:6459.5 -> 1.58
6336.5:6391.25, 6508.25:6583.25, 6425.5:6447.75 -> 0.53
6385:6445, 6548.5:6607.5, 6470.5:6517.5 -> -1.05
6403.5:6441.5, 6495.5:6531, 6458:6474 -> 0.36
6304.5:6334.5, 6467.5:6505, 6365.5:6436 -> -1.30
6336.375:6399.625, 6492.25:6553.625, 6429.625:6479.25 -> 1.58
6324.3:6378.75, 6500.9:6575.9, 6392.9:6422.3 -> 0.03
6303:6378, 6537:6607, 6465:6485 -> -0.50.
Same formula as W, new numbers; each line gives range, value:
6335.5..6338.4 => 7.36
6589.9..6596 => 6.95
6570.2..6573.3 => 6.66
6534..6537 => 7.31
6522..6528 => 7.56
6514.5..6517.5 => 7.54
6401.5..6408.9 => 7.41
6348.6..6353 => 7.35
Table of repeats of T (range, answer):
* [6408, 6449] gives 7.19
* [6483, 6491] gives 7.5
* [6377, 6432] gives 7.55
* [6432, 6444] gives 7.04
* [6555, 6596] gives 6.47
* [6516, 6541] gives 7.63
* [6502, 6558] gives 7.37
